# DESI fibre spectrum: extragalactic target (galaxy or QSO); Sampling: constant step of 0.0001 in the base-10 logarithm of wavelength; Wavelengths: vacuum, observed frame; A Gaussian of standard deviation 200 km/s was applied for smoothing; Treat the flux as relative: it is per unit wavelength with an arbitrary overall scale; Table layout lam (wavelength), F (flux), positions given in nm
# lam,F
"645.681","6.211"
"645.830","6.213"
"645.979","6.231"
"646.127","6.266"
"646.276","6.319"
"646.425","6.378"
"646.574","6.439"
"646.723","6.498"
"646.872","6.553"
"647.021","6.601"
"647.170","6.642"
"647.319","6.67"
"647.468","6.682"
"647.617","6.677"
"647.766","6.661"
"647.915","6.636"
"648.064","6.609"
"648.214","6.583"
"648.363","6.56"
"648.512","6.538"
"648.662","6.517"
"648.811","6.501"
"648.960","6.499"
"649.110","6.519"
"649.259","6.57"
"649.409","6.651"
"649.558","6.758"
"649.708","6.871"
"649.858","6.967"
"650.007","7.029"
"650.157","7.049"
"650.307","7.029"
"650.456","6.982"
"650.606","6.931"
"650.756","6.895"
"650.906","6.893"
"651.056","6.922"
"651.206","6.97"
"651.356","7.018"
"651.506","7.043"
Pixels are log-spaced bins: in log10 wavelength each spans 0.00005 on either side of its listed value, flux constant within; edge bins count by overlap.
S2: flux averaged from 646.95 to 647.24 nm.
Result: 6.62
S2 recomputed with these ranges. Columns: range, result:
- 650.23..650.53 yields 7.02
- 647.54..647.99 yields 6.67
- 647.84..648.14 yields 6.61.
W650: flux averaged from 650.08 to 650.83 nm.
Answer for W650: 6.98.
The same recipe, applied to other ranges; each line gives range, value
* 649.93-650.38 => 7.04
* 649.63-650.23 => 6.97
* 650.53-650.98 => 6.9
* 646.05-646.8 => 6.38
